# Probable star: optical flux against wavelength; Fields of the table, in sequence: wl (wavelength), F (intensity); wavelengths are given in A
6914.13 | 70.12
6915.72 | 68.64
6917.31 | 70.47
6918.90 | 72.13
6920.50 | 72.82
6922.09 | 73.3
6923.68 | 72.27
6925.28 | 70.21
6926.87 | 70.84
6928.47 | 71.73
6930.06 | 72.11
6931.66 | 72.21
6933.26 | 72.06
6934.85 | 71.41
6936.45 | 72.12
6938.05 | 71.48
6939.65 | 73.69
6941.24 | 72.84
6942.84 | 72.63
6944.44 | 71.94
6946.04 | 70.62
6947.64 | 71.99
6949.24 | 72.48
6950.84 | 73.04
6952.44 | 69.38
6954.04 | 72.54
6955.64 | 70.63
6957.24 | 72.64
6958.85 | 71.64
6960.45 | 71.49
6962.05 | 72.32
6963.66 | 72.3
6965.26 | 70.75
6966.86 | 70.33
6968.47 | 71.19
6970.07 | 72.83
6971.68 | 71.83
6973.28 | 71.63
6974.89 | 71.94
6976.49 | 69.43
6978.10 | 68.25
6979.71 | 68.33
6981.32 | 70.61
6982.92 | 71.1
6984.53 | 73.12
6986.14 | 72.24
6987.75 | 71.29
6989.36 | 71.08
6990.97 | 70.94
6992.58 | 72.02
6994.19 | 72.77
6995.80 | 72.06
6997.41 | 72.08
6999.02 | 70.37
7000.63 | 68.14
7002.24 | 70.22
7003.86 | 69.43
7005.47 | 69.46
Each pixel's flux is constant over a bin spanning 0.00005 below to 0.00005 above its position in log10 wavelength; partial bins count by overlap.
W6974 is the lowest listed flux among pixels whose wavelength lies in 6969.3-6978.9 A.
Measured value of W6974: 68.25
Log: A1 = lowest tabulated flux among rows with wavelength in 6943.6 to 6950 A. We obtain 70.62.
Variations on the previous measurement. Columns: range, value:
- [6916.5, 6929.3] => 70.21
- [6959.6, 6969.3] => 70.33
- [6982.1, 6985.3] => 71.1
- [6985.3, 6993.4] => 70.94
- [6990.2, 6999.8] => 70.37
